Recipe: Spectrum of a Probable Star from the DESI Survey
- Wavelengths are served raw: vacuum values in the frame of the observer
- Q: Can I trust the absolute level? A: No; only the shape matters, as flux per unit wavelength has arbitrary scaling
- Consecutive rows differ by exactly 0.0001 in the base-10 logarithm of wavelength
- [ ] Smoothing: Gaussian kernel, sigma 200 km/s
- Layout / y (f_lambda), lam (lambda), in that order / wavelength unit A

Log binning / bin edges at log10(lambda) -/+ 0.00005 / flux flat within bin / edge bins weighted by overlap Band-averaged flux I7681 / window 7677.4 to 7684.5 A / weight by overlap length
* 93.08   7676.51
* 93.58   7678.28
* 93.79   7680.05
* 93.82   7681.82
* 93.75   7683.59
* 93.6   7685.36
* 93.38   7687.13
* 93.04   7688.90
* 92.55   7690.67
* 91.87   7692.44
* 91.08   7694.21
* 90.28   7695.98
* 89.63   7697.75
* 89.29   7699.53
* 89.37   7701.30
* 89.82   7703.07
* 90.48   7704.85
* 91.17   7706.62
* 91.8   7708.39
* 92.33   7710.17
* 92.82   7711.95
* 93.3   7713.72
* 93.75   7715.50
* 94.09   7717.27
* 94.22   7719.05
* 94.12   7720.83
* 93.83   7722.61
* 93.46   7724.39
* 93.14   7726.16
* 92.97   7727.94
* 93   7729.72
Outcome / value 93.7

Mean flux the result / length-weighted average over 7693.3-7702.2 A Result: 90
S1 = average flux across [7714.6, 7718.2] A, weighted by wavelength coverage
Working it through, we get 93.9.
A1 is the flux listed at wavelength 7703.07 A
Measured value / 89.82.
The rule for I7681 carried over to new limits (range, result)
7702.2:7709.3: 90.8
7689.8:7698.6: 91.2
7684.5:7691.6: 93.2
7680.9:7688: 93.6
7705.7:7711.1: 91.8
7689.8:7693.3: 92.2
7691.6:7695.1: 91.6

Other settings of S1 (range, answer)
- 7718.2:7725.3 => 93.9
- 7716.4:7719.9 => 94.1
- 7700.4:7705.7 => 89.9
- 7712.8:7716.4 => 93.8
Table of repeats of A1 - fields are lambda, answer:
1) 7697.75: 89.63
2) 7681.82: 93.82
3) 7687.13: 93.38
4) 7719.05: 94.22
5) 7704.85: 90.48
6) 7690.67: 92.55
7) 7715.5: 93.75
